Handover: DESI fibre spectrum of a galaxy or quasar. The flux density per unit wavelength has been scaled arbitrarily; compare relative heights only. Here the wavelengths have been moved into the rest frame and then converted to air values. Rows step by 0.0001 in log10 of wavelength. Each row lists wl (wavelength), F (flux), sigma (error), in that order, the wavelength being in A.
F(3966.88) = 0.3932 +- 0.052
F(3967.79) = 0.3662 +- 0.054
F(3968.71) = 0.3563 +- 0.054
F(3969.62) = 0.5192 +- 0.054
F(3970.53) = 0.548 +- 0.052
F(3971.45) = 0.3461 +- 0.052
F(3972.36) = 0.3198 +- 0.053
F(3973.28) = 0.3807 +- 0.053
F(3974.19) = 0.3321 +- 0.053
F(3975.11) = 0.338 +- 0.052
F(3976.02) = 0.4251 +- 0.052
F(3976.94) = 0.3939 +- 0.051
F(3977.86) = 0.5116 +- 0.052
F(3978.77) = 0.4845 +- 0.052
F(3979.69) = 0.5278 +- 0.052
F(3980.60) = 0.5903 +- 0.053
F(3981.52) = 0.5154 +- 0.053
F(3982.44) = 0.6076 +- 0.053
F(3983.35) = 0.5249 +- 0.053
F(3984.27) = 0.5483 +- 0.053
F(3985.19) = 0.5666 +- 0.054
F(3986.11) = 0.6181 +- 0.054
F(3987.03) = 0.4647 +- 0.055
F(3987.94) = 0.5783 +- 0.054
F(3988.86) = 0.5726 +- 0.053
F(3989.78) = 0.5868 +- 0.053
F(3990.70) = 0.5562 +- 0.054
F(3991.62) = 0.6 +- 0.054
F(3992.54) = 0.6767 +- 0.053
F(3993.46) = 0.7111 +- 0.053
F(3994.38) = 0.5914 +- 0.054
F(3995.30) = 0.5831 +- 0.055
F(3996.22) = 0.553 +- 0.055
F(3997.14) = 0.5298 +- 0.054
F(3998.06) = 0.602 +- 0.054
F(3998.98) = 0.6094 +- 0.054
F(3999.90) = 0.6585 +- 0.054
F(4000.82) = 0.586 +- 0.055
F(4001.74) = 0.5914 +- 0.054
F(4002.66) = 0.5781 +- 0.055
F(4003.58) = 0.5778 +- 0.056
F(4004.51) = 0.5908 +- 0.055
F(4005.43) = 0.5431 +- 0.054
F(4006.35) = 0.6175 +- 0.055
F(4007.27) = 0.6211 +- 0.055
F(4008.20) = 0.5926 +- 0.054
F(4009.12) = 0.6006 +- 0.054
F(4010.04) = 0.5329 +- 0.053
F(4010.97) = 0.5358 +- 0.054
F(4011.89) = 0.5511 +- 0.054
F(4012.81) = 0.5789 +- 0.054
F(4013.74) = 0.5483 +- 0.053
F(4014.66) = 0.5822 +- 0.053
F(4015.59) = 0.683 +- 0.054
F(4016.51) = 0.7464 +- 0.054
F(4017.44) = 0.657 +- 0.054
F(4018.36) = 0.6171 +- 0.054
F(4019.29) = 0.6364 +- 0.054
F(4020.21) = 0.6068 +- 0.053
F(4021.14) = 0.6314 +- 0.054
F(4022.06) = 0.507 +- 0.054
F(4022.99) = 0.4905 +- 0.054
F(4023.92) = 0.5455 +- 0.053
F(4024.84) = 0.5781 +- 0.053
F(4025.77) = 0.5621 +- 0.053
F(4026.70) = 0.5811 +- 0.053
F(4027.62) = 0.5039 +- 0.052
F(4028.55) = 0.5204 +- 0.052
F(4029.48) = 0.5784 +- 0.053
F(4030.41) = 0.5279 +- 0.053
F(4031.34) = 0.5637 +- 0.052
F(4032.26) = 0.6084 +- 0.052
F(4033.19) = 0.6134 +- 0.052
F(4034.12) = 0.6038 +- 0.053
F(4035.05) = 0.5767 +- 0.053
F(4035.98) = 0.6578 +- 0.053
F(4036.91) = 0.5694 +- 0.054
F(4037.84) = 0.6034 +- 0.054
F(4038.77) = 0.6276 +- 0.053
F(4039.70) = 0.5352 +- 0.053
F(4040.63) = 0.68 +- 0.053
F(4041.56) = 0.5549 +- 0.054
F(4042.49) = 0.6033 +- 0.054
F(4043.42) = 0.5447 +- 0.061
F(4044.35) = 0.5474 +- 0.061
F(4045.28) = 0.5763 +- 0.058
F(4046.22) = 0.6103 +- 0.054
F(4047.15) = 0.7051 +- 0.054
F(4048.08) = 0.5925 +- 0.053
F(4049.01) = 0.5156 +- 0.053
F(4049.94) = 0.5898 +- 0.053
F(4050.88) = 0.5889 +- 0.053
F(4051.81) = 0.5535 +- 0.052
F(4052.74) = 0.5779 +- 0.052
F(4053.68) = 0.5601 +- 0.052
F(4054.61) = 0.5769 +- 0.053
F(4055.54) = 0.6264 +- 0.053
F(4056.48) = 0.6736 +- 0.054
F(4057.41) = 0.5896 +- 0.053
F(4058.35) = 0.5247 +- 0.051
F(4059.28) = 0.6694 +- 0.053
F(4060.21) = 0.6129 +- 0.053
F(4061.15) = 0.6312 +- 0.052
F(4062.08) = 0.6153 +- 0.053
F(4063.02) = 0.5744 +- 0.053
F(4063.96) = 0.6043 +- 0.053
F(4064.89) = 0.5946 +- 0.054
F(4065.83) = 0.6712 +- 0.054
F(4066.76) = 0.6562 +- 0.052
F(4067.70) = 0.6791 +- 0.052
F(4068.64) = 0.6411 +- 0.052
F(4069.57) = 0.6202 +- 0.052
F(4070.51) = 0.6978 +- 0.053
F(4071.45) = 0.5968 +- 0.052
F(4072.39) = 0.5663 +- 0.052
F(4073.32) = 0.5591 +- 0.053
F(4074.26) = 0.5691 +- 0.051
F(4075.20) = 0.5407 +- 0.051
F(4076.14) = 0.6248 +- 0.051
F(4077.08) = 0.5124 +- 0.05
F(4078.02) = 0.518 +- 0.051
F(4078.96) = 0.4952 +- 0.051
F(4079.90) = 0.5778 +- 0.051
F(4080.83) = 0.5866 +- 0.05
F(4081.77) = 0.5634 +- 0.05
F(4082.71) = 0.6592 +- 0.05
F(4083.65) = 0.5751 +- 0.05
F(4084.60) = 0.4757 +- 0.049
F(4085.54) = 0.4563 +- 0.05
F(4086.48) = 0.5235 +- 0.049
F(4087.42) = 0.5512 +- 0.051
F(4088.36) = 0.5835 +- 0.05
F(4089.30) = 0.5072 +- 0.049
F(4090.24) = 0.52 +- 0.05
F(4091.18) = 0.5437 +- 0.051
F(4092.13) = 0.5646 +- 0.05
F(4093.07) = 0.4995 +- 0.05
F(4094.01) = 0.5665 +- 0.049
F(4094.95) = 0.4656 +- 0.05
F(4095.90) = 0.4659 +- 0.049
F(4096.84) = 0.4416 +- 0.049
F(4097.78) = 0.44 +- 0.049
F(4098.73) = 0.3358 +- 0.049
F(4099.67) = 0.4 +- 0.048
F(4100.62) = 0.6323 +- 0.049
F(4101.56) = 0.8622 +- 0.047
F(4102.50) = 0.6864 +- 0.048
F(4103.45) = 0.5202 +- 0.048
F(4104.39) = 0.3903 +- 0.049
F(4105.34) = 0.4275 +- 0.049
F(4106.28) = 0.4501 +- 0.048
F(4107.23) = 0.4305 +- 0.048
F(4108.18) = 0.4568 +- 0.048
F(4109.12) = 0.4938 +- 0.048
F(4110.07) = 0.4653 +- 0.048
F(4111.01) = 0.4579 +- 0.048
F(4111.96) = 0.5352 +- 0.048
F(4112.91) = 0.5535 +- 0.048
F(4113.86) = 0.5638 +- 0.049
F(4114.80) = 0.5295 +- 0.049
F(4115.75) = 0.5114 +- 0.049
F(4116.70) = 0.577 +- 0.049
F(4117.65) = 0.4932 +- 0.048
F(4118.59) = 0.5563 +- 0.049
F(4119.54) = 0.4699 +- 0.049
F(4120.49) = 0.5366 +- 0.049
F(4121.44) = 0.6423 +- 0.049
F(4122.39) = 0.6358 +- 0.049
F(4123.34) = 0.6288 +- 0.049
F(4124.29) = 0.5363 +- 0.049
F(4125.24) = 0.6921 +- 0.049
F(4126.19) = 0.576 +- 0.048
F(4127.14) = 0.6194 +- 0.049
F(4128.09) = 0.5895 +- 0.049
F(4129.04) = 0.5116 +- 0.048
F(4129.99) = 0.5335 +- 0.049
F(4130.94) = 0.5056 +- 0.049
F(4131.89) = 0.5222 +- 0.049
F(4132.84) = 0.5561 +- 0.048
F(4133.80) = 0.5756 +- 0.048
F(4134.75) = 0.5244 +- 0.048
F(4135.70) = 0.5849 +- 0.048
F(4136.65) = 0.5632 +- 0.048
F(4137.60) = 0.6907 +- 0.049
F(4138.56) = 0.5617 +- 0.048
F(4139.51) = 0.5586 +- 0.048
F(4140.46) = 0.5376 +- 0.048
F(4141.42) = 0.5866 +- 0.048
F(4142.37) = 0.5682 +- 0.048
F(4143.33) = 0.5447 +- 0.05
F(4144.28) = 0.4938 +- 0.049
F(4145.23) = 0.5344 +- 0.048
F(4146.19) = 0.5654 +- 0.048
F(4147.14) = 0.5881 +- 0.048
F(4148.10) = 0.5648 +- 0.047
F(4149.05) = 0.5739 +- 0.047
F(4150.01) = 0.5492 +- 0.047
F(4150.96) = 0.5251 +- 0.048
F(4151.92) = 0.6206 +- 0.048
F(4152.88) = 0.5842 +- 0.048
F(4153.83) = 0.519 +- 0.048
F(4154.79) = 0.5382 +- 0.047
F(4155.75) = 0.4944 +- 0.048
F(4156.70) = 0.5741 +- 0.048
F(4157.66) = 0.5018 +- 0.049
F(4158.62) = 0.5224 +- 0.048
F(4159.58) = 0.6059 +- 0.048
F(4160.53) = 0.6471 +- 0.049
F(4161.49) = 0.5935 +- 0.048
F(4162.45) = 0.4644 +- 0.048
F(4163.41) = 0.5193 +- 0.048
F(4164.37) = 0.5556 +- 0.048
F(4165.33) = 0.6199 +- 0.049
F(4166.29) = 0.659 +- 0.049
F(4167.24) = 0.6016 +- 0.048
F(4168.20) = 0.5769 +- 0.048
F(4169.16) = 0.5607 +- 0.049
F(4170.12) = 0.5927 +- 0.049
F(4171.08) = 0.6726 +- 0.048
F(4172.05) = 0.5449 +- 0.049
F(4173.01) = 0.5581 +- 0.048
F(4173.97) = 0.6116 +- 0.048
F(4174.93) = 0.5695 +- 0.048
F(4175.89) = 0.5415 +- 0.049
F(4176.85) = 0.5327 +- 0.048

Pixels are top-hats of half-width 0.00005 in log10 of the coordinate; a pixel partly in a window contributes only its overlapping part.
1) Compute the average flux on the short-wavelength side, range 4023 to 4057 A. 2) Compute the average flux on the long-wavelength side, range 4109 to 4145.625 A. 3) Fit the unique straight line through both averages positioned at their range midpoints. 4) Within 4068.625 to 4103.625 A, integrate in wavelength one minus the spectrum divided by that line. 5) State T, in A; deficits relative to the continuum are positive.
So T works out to 1.1 A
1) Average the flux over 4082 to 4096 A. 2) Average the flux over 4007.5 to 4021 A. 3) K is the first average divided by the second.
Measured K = 0.88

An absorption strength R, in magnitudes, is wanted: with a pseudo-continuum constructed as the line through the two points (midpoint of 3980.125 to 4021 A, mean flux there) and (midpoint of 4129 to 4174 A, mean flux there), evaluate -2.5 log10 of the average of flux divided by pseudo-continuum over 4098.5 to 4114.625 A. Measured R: 0.119 mag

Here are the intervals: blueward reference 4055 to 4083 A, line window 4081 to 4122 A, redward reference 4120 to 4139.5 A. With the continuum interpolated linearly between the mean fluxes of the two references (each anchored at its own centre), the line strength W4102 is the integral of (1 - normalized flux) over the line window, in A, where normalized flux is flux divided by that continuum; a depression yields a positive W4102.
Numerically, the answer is 4.7 A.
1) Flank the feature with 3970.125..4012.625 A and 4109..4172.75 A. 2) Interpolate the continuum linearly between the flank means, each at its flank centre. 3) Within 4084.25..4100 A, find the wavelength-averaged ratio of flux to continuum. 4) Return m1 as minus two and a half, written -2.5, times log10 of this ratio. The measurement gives 0.132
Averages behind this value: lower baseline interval 0.543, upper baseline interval 0.561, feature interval 0.492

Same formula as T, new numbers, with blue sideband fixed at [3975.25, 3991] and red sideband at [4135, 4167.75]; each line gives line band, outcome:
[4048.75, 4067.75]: -2.0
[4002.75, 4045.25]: -3.7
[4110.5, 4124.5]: 0.2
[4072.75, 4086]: 0.0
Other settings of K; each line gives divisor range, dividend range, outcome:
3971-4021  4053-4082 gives 1.07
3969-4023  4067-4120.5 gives 0.96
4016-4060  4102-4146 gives 0.92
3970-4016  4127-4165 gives 1.02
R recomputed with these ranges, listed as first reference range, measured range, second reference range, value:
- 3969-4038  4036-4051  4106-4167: -0.07 mag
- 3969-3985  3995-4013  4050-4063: -0.14 mag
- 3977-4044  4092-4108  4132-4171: 0.14 mag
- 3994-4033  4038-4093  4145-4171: -0.01 mag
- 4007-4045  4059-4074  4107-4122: -0.13 mag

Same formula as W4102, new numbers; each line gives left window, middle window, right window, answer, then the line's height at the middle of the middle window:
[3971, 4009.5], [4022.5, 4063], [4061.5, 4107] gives -2.7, 0.549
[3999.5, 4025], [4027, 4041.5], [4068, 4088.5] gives 0.0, 0.584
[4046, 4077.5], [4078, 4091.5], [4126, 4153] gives 1.1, 0.591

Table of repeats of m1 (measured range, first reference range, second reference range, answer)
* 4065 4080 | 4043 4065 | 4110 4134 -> -0.02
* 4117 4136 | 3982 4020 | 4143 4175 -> 0.01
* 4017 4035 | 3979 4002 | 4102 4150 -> -0.01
